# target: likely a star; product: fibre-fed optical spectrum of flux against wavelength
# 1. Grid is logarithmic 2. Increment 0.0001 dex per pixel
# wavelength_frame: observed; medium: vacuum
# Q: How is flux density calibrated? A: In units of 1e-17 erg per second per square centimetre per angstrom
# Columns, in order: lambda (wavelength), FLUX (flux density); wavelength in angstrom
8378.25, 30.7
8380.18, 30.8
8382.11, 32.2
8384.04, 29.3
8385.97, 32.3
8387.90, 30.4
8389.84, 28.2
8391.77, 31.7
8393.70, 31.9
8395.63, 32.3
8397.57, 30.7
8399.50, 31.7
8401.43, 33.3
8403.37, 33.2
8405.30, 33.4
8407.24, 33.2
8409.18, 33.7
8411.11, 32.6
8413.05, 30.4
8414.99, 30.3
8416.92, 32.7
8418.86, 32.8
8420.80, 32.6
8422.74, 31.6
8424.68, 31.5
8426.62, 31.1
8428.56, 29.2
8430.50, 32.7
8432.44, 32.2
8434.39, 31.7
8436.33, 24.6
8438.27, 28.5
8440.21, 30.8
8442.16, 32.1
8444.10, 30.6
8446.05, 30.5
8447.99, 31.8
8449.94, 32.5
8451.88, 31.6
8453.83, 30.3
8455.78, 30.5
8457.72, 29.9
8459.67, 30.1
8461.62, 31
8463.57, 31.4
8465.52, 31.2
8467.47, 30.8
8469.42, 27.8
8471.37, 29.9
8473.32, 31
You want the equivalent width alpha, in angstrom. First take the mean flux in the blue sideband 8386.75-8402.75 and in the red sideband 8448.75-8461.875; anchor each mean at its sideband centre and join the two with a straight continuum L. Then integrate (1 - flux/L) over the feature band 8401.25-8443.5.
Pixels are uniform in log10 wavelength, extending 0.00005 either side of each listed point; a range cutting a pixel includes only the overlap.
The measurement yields -0.55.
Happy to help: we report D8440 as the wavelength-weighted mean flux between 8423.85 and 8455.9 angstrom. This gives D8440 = 30.7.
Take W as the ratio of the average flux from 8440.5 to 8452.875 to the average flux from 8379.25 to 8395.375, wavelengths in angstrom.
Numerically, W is 1.02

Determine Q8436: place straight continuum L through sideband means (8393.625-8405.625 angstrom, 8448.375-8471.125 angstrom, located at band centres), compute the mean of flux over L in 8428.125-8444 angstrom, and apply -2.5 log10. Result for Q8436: 0.04 mag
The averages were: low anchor 32.3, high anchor 30.6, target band 30.3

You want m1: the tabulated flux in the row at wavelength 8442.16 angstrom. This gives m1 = 32.1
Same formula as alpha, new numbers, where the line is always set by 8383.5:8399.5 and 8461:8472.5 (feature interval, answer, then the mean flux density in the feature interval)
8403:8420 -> -0.9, 32.5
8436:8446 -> 0.3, 29.7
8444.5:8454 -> -0.3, 31.4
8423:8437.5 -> 0.1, 30.5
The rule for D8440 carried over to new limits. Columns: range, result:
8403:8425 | 32.3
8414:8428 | 31.7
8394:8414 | 32.4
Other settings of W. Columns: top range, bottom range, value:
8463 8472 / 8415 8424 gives 0.94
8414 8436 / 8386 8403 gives 1.00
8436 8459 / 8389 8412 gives 0.95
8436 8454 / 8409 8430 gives 0.97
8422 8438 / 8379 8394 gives 0.99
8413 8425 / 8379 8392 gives 1.04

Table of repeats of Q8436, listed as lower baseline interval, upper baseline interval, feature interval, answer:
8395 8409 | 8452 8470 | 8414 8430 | 0.01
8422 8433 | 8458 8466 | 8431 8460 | 0.02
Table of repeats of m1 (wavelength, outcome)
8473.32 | 31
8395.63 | 32.3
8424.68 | 31.5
